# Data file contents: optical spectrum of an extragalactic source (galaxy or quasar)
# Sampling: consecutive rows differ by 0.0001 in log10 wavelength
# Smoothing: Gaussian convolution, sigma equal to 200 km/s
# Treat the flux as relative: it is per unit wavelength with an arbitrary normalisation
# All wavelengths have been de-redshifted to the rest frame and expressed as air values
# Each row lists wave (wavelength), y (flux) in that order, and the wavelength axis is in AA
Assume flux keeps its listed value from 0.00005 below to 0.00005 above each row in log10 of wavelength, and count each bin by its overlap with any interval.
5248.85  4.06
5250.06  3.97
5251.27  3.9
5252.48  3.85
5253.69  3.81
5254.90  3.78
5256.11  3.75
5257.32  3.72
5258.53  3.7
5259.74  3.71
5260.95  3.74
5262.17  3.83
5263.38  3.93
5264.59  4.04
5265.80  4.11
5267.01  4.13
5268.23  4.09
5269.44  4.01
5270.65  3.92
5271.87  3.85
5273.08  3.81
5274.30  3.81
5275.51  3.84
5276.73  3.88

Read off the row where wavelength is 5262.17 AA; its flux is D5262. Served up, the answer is 3.83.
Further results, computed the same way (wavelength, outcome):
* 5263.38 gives 3.93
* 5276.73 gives 3.88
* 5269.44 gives 4.01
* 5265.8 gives 4.11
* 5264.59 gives 4.04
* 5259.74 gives 3.71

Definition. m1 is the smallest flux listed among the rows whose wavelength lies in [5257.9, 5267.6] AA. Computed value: 3.7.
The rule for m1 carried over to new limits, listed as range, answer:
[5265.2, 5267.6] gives 4.11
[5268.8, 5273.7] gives 3.81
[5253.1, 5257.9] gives 3.72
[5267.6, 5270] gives 4.01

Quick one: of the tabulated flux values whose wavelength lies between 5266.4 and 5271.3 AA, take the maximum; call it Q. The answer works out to 4.13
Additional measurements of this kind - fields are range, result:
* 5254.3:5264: 3.93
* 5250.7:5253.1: 3.9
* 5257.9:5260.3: 3.71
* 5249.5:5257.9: 3.97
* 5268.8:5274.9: 4.01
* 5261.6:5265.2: 4.04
